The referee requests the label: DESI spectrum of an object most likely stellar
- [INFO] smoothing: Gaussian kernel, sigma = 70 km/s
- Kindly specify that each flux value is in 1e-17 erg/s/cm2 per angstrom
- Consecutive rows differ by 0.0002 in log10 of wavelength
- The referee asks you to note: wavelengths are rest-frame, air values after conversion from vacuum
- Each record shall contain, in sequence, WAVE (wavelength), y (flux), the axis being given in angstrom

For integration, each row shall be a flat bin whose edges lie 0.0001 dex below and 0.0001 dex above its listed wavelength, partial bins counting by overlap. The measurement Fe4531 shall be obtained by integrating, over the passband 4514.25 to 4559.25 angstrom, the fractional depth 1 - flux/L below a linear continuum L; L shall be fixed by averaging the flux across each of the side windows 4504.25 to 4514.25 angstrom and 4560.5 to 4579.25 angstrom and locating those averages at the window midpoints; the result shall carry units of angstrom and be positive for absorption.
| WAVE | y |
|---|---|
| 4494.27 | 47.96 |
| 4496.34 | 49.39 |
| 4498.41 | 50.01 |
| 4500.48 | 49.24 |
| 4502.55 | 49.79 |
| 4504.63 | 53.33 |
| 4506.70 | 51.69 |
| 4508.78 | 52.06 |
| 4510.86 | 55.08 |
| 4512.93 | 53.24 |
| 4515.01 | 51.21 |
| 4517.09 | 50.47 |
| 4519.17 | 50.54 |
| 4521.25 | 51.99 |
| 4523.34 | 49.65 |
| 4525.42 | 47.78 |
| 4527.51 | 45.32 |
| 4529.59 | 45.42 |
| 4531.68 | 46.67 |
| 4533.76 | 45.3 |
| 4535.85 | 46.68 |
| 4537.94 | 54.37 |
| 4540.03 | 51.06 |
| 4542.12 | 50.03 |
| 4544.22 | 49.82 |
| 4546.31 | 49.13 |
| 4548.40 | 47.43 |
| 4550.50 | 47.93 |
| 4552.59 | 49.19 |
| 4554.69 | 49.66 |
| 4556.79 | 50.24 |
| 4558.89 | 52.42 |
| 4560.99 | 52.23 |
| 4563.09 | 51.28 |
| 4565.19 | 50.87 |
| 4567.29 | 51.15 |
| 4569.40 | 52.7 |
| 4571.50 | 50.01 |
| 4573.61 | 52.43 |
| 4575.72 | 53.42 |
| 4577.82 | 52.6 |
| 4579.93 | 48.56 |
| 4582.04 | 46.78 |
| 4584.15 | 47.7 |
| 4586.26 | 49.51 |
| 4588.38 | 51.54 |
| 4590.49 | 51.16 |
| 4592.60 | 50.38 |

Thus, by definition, 2.9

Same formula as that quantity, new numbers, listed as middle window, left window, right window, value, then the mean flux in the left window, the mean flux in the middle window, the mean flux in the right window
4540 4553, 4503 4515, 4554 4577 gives 0.72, 52.8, 49.1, 51.5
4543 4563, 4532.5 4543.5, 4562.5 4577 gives 0.27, 49.4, 49.8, 51.7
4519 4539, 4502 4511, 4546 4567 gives 1.17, 52.2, 48.3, 50.1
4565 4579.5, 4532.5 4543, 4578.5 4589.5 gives -0.81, 49.5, 51.8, 48.9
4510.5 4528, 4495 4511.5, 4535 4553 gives -0.01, 51.2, 50.6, 49.6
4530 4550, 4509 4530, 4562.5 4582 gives 0.73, 50.3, 48.8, 51.2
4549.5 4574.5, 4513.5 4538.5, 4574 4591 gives -0.58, 48.8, 50.8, 50.2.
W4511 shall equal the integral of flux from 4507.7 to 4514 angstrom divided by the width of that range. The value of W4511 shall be 53.4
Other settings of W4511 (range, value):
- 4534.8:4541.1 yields 50.7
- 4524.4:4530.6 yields 46.2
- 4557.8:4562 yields 52.3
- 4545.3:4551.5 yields 48.2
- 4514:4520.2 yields 50.7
